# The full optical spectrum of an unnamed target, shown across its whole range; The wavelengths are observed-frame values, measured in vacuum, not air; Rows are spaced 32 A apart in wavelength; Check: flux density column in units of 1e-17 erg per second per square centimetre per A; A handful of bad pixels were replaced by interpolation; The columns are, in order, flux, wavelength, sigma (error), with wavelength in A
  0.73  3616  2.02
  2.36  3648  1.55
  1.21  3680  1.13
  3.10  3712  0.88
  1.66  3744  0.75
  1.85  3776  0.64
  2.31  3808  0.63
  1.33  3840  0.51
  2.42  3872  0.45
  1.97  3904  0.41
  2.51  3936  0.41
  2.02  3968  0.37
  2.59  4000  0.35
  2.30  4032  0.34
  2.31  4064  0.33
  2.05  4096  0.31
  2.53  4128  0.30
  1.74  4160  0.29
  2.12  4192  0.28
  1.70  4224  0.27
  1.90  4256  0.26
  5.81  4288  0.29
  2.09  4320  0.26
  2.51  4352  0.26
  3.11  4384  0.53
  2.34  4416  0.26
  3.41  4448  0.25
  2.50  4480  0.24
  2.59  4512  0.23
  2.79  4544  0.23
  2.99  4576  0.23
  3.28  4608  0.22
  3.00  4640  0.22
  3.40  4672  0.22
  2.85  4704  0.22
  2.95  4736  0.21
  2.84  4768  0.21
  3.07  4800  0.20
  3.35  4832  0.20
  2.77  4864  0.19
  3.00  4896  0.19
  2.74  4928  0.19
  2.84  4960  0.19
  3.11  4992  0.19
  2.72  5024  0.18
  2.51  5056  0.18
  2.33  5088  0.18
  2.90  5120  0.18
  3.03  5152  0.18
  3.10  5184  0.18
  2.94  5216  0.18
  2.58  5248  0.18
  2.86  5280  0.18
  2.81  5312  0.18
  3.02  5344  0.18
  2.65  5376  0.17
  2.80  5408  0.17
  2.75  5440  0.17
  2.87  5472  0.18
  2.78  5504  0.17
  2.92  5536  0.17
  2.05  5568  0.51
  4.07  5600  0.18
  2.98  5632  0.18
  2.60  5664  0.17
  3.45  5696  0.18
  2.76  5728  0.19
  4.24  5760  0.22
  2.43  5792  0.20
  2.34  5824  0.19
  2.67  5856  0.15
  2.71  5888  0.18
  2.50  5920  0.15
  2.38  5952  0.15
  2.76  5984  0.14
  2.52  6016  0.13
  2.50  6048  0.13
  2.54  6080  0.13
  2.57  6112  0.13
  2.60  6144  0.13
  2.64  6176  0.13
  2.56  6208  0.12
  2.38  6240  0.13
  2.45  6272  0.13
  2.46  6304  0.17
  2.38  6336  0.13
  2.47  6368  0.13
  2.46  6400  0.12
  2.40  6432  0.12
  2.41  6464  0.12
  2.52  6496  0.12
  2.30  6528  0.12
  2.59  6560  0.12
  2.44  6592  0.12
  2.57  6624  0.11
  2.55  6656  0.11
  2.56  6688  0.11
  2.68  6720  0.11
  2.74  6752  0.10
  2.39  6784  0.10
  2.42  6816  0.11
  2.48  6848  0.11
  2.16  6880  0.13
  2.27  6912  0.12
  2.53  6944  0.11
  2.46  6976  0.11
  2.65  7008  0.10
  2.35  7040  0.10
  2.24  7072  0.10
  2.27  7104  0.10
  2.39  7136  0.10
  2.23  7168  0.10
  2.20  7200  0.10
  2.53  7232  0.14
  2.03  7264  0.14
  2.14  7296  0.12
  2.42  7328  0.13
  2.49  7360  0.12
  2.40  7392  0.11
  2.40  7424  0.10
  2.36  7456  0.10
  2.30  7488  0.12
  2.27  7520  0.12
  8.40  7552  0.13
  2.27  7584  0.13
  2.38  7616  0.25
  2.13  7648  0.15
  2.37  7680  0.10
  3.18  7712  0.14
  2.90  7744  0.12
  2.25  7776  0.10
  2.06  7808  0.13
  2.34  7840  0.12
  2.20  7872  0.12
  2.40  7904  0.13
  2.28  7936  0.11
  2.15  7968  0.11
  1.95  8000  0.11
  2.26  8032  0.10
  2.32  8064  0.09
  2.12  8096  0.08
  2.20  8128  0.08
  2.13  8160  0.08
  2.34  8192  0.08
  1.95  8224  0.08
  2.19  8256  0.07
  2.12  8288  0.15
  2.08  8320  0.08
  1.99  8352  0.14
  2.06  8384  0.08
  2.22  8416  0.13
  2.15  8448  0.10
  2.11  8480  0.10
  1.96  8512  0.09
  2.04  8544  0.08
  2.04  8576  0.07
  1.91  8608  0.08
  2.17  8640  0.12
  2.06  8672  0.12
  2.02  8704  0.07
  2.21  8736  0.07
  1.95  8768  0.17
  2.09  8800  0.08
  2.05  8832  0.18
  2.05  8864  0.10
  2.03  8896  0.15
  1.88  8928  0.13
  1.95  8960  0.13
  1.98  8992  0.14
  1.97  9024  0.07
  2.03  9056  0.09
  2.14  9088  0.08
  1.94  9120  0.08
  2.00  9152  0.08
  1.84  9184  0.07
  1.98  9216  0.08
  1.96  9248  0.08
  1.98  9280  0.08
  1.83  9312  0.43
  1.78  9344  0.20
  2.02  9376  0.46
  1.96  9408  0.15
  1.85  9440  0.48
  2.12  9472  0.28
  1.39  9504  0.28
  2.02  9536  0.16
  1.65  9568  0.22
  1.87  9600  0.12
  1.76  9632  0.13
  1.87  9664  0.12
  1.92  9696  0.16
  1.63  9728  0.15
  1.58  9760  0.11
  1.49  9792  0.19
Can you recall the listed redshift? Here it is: 0.15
